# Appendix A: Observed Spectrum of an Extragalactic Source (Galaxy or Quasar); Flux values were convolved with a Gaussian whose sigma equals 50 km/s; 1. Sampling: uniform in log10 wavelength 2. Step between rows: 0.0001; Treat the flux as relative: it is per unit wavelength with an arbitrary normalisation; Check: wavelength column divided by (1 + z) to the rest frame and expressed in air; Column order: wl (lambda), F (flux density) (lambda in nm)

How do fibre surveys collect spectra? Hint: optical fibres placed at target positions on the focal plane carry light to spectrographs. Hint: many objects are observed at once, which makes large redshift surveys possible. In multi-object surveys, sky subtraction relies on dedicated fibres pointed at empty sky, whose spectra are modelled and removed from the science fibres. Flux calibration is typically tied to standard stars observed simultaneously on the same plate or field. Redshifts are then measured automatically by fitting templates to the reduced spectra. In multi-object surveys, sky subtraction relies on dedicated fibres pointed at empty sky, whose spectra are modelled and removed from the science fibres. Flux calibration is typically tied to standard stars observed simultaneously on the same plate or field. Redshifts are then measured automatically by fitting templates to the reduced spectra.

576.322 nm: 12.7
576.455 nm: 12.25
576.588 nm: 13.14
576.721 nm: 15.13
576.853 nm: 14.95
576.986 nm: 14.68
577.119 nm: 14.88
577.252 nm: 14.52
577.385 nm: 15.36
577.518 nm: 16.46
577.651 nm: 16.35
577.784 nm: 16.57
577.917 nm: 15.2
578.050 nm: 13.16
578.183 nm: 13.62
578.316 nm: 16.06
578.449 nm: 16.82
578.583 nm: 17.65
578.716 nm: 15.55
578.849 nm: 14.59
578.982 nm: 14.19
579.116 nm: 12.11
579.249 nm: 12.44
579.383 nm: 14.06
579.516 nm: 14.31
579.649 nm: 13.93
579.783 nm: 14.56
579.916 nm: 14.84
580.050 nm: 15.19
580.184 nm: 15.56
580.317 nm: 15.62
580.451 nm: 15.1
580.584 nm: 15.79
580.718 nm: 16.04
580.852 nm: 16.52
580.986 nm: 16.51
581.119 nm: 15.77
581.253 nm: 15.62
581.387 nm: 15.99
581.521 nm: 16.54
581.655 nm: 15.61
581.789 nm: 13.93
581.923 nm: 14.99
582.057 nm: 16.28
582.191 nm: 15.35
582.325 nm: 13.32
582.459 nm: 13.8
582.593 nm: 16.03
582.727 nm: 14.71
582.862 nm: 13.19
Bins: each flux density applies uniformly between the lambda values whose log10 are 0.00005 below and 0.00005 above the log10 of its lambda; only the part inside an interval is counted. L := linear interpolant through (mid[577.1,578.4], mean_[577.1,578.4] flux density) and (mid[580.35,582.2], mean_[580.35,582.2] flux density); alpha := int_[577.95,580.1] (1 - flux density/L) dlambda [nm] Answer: 0.12 nm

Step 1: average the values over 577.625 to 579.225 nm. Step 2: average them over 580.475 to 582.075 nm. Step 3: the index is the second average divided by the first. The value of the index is 1.0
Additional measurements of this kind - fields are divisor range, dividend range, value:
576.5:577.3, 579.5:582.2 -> 1.07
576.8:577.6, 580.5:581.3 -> 1.06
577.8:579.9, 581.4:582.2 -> 1.06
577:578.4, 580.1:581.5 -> 1.04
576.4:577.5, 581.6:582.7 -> 1.03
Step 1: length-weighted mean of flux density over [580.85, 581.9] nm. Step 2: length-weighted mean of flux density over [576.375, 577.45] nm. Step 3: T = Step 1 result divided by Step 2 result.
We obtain 1.10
